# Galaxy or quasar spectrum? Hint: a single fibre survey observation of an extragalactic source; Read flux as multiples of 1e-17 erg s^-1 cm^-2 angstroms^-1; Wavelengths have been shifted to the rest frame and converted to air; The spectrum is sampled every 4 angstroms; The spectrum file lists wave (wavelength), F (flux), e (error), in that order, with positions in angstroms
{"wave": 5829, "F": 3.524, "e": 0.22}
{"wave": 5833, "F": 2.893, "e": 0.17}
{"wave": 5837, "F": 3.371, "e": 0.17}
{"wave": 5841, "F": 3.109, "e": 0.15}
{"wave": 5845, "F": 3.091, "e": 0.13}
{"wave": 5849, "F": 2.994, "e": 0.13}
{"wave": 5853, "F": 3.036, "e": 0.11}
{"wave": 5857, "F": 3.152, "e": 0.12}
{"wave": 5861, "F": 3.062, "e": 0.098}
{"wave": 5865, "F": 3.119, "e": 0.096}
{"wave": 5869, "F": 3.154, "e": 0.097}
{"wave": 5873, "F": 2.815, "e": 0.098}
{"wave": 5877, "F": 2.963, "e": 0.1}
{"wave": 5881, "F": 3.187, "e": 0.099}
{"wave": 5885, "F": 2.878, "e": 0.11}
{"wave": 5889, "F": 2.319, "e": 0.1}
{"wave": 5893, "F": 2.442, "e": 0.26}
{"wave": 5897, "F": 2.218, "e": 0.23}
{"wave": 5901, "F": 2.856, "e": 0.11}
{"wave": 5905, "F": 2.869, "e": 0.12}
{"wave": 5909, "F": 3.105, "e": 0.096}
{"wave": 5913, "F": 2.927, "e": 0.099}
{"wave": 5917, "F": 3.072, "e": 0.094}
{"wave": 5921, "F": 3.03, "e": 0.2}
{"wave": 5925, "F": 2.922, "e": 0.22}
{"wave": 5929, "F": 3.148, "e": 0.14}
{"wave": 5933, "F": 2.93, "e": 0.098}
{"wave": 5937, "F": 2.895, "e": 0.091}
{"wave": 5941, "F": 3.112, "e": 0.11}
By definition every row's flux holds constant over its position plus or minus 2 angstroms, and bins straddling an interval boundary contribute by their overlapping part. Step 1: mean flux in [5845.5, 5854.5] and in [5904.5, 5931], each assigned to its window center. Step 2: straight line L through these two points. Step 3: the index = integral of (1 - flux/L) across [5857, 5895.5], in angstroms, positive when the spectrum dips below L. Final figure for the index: 1.7 angstroms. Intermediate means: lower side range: 3.03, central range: 2.89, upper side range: 3.02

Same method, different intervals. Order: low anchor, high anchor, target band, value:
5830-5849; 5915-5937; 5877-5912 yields 3.42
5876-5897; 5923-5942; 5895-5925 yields -0.20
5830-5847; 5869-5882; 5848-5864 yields 0.02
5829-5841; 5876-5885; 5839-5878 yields 0.80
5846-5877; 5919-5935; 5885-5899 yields 2.88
